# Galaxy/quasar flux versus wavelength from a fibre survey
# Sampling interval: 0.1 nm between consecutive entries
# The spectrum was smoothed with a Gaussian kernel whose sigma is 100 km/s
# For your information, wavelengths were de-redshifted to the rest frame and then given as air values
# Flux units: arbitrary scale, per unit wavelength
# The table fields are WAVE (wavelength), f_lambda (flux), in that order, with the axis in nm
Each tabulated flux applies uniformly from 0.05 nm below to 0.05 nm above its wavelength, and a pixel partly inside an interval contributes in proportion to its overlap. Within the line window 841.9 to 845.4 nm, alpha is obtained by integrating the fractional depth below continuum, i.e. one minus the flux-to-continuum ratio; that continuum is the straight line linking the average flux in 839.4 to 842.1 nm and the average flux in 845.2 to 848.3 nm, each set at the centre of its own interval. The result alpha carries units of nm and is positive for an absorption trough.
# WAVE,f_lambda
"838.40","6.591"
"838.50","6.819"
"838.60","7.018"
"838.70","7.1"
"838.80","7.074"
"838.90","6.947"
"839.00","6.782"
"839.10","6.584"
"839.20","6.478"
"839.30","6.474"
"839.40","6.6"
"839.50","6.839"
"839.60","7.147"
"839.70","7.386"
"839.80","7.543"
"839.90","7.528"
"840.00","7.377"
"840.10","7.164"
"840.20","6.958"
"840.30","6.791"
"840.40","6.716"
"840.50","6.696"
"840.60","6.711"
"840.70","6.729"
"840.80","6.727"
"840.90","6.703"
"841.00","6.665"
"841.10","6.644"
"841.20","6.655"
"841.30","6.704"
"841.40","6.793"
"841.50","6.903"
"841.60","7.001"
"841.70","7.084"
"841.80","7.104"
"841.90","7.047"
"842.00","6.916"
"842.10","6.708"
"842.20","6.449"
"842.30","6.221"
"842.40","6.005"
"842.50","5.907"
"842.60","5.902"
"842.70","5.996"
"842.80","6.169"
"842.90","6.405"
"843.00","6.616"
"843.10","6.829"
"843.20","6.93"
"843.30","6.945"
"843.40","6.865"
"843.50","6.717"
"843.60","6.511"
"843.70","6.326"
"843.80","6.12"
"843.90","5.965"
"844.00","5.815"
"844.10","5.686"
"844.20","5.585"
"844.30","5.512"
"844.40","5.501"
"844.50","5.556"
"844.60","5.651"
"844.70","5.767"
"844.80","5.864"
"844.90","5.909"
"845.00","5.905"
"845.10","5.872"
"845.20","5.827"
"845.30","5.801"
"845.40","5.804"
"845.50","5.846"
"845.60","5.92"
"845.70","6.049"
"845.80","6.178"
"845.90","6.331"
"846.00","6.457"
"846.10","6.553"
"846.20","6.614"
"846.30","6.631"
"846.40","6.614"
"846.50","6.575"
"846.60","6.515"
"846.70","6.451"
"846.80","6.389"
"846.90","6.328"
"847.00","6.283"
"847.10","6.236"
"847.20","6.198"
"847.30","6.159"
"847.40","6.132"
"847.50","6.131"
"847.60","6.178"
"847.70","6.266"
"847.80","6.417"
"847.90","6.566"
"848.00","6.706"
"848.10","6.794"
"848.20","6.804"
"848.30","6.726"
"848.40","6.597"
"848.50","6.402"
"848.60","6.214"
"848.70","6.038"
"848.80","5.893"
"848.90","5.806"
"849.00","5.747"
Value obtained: 0.26 nm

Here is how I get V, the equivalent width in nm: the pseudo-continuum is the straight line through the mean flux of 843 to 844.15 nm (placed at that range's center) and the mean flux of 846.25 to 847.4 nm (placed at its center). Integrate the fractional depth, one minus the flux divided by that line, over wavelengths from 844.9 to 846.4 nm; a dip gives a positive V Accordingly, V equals 0.06 nm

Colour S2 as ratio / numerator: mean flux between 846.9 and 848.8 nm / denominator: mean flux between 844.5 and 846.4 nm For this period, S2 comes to 1.05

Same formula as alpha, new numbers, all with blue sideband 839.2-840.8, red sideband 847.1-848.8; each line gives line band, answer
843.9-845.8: 0.234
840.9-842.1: -0.001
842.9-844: 0.027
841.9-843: 0.074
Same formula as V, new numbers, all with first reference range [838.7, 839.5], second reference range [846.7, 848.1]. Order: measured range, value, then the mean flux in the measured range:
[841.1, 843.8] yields -0.01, 6.6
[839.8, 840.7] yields -0.04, 7.01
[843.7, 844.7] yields 0.11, 5.74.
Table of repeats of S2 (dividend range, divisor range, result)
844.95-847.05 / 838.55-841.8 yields 0.90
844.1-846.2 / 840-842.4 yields 0.87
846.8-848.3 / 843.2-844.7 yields 1.05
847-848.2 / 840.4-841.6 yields 0.94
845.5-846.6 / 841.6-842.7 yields 0.98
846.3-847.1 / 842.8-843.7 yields 0.97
